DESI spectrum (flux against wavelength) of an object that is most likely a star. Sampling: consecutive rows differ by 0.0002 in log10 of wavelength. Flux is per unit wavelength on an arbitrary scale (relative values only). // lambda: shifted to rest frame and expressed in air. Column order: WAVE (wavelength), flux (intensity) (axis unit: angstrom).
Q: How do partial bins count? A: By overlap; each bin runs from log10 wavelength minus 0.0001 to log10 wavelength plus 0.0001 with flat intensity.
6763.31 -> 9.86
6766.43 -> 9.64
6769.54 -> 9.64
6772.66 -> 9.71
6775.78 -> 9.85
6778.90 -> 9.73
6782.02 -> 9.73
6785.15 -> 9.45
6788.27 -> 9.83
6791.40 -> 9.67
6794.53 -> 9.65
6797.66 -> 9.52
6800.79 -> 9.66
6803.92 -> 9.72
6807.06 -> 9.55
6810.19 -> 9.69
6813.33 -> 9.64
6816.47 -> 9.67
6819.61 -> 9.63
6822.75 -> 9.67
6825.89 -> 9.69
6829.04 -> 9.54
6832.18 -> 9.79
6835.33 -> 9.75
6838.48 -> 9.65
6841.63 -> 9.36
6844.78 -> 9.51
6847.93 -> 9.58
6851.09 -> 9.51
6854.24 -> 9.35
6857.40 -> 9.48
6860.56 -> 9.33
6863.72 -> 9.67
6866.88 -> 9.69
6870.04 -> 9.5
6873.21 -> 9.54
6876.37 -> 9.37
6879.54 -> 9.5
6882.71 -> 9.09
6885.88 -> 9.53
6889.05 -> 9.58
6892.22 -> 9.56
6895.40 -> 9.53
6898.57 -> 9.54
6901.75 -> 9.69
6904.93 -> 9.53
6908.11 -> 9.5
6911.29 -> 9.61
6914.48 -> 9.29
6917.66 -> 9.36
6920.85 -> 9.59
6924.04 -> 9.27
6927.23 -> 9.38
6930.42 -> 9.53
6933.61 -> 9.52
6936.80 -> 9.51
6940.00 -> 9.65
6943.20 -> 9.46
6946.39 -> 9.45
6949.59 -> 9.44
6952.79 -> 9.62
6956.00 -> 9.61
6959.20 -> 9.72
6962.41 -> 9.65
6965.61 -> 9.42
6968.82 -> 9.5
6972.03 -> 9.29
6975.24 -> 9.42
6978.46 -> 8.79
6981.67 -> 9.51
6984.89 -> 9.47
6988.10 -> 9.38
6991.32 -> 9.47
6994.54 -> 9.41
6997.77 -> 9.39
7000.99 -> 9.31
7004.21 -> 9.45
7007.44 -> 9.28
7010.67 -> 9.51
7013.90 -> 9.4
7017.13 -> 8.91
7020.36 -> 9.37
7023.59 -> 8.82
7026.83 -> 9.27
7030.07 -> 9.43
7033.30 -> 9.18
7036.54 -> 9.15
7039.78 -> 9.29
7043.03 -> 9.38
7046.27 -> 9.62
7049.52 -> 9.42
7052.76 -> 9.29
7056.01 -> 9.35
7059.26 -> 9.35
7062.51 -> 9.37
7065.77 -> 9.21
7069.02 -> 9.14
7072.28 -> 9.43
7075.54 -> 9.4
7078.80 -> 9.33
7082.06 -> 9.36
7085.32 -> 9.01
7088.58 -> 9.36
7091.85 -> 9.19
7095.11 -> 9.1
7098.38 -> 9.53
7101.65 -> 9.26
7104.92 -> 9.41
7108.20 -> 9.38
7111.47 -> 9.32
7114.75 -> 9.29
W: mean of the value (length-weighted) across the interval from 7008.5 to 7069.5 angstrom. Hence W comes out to 9.29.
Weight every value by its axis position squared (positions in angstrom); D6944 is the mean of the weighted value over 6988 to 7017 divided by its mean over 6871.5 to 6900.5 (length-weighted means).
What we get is 1.02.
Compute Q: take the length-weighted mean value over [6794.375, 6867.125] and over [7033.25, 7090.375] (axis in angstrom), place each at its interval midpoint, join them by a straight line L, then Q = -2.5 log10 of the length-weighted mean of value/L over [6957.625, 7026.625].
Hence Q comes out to 0.005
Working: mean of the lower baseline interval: 9.59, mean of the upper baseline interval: 9.32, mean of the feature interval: 9.35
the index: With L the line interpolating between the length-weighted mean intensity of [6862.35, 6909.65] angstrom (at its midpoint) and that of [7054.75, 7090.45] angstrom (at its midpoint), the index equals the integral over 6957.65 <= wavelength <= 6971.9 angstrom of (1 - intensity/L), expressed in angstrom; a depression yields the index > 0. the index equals -0.2 angstrom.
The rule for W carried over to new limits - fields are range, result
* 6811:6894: 9.55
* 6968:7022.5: 9.34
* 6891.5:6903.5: 9.58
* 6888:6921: 9.52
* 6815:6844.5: 9.63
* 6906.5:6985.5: 9.46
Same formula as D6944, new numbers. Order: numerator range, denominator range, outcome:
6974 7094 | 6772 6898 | 1.03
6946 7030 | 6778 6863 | 1.02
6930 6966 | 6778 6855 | 1.03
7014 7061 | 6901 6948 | 1.01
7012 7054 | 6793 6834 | 1.02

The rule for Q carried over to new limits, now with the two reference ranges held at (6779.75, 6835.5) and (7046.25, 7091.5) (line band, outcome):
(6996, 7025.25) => 0.01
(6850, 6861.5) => 0.02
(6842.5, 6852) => 0.01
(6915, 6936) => 0.01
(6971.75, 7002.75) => 0.01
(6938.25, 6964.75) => -0.01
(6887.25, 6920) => 0.00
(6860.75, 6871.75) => 0.00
